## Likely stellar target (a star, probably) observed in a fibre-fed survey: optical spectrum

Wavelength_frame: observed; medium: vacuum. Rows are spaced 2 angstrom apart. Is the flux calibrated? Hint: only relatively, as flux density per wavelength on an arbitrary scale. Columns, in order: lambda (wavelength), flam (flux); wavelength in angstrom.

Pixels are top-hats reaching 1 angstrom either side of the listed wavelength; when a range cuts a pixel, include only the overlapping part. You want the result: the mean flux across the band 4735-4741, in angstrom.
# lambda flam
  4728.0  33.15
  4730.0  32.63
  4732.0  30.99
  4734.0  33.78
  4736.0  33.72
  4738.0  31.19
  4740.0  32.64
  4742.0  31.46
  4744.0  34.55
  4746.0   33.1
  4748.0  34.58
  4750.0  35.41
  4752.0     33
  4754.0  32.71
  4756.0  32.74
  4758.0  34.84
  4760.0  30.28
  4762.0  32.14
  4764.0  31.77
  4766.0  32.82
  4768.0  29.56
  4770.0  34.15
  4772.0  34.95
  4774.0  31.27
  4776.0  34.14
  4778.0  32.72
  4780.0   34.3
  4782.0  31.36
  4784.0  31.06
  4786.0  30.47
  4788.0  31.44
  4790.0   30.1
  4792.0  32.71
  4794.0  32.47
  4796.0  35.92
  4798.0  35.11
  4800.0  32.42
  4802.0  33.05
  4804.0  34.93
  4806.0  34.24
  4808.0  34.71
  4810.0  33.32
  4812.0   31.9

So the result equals 32.5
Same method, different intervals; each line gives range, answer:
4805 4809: 34.5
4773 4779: 32.7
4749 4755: 33.7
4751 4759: 33.3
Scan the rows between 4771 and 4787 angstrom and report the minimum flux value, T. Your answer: 30.47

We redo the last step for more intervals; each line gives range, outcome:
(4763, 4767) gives 31.77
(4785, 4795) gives 30.1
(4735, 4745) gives 31.19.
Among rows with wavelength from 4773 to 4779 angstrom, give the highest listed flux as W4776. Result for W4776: 34.14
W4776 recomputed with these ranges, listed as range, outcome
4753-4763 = 34.84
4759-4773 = 34.95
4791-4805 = 35.92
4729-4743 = 33.78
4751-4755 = 33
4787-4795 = 32.71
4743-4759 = 35.41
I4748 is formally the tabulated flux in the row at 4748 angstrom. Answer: 34.58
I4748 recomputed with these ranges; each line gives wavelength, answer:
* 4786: 30.47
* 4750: 35.41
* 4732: 30.99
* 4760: 30.28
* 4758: 34.84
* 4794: 32.47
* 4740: 32.64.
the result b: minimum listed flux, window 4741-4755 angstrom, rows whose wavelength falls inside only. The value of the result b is 31.46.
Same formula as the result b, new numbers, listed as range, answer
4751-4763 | 30.28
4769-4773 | 34.15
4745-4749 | 33.1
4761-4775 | 29.56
